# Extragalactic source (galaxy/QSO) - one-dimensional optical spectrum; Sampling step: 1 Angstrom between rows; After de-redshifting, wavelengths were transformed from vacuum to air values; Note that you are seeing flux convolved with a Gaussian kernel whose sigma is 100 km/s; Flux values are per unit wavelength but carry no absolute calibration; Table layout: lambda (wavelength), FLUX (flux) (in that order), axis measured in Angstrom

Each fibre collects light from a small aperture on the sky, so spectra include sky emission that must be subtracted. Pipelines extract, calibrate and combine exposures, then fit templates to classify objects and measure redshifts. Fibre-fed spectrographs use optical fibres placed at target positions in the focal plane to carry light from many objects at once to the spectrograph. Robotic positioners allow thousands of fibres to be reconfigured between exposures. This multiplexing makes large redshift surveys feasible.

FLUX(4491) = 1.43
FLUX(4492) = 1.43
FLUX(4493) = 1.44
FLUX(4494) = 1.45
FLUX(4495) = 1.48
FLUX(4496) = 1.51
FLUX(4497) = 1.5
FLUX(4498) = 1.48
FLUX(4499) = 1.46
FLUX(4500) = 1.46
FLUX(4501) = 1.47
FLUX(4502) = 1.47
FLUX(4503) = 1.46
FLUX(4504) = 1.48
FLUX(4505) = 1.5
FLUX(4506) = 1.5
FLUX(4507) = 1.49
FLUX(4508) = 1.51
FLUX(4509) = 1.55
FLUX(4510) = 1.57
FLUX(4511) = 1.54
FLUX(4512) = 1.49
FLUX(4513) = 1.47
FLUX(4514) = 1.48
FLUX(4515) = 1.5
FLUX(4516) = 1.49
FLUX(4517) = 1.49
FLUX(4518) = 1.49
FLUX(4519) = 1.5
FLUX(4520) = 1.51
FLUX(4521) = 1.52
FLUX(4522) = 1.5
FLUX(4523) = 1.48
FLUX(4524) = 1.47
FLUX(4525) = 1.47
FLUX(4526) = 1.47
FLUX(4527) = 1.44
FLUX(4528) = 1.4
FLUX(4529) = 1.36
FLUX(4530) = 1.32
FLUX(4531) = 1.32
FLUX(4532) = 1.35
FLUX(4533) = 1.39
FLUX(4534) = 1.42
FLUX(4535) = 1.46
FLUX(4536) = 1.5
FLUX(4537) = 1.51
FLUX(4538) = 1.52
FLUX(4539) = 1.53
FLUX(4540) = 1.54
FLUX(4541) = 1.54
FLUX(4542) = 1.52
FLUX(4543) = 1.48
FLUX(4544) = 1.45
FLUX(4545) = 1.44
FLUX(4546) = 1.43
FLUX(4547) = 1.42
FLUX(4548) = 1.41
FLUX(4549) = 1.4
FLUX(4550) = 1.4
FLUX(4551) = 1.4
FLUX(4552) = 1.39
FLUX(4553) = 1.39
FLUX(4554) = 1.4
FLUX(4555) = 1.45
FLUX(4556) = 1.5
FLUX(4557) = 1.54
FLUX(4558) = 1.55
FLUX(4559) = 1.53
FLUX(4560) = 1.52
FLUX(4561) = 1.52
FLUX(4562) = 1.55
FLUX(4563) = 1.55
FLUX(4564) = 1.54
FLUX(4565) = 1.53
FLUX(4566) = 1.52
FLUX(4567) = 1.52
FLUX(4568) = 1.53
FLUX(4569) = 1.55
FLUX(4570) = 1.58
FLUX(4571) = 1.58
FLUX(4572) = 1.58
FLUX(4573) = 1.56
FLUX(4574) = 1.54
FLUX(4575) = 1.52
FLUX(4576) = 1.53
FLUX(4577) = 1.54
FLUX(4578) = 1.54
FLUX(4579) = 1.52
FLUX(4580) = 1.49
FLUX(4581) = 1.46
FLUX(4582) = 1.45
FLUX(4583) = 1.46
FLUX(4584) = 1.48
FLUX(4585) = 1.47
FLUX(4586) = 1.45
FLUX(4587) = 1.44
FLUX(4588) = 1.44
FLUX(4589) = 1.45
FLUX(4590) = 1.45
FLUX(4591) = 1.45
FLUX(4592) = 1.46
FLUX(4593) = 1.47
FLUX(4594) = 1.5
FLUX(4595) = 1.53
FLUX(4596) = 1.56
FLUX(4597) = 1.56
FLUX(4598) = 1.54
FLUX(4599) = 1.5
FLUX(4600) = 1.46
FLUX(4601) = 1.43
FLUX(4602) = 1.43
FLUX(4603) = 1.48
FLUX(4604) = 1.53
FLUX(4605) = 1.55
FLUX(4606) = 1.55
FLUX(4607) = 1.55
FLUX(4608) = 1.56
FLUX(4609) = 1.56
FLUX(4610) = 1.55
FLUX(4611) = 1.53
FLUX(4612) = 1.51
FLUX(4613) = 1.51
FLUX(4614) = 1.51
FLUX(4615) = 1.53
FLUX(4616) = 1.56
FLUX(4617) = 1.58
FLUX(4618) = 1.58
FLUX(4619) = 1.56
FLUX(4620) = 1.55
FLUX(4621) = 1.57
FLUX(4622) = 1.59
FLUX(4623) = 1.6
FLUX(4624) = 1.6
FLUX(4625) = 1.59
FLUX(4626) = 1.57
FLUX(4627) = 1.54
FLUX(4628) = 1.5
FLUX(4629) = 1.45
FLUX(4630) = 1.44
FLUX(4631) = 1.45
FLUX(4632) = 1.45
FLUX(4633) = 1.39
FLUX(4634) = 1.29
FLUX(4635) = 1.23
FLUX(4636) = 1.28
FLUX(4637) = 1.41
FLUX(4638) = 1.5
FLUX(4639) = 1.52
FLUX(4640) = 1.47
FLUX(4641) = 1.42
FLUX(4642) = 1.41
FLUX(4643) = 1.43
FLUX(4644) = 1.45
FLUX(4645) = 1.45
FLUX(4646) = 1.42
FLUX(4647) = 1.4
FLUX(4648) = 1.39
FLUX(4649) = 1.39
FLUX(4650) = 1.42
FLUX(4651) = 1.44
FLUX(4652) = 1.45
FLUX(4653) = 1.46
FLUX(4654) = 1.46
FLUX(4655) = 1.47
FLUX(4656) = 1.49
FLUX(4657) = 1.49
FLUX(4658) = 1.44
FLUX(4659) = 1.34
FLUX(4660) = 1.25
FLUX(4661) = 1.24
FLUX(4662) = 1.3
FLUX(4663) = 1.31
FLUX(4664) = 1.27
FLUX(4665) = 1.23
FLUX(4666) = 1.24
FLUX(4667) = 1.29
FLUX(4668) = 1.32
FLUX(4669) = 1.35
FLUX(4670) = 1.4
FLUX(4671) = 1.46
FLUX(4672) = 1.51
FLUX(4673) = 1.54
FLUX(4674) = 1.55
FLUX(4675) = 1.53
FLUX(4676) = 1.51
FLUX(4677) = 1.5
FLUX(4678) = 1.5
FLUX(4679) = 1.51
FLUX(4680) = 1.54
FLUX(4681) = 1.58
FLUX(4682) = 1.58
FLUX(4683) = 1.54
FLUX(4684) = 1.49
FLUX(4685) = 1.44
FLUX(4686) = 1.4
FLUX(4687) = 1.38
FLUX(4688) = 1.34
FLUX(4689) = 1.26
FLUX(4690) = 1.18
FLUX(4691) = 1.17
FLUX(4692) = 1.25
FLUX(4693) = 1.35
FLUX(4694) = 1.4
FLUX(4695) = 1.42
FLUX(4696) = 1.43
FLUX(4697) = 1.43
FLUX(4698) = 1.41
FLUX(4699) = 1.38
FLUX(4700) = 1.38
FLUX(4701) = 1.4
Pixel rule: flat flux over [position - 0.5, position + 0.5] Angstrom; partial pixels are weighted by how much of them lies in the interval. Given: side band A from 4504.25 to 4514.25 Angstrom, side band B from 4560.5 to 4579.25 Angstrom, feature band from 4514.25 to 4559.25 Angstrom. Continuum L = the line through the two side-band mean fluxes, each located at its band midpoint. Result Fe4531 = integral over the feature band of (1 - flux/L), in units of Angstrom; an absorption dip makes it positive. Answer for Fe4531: 2.0 Angstrom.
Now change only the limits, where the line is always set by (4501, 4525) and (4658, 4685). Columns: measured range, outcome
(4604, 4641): -1.6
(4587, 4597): -0.2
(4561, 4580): -0.9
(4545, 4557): 0.4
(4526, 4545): 0.5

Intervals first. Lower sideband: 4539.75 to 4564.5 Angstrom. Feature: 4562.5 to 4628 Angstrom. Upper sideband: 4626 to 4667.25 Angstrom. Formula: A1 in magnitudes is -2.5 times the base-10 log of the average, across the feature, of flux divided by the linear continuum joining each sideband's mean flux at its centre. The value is -0.06 mag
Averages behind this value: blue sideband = 1.47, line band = 1.52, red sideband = 1.4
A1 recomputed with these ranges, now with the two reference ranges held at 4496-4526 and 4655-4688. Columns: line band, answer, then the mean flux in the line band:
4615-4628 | -0.090 mag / 1.57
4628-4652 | 0.015 mag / 1.42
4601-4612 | -0.053 mag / 1.52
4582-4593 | 0.003 mag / 1.46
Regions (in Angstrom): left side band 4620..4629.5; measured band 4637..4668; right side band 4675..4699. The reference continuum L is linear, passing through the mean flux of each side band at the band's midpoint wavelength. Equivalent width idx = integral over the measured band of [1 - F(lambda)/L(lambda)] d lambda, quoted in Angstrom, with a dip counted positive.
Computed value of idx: 2.1 Angstrom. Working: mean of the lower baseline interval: 1.56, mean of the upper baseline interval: 1.42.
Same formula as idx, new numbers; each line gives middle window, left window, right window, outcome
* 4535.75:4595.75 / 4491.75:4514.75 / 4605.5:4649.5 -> -0.2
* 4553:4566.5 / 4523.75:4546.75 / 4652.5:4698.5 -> -0.7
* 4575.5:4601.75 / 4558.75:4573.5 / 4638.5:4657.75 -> 0.5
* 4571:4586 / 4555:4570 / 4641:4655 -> 0.0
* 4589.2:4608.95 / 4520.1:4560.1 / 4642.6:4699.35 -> -1.0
